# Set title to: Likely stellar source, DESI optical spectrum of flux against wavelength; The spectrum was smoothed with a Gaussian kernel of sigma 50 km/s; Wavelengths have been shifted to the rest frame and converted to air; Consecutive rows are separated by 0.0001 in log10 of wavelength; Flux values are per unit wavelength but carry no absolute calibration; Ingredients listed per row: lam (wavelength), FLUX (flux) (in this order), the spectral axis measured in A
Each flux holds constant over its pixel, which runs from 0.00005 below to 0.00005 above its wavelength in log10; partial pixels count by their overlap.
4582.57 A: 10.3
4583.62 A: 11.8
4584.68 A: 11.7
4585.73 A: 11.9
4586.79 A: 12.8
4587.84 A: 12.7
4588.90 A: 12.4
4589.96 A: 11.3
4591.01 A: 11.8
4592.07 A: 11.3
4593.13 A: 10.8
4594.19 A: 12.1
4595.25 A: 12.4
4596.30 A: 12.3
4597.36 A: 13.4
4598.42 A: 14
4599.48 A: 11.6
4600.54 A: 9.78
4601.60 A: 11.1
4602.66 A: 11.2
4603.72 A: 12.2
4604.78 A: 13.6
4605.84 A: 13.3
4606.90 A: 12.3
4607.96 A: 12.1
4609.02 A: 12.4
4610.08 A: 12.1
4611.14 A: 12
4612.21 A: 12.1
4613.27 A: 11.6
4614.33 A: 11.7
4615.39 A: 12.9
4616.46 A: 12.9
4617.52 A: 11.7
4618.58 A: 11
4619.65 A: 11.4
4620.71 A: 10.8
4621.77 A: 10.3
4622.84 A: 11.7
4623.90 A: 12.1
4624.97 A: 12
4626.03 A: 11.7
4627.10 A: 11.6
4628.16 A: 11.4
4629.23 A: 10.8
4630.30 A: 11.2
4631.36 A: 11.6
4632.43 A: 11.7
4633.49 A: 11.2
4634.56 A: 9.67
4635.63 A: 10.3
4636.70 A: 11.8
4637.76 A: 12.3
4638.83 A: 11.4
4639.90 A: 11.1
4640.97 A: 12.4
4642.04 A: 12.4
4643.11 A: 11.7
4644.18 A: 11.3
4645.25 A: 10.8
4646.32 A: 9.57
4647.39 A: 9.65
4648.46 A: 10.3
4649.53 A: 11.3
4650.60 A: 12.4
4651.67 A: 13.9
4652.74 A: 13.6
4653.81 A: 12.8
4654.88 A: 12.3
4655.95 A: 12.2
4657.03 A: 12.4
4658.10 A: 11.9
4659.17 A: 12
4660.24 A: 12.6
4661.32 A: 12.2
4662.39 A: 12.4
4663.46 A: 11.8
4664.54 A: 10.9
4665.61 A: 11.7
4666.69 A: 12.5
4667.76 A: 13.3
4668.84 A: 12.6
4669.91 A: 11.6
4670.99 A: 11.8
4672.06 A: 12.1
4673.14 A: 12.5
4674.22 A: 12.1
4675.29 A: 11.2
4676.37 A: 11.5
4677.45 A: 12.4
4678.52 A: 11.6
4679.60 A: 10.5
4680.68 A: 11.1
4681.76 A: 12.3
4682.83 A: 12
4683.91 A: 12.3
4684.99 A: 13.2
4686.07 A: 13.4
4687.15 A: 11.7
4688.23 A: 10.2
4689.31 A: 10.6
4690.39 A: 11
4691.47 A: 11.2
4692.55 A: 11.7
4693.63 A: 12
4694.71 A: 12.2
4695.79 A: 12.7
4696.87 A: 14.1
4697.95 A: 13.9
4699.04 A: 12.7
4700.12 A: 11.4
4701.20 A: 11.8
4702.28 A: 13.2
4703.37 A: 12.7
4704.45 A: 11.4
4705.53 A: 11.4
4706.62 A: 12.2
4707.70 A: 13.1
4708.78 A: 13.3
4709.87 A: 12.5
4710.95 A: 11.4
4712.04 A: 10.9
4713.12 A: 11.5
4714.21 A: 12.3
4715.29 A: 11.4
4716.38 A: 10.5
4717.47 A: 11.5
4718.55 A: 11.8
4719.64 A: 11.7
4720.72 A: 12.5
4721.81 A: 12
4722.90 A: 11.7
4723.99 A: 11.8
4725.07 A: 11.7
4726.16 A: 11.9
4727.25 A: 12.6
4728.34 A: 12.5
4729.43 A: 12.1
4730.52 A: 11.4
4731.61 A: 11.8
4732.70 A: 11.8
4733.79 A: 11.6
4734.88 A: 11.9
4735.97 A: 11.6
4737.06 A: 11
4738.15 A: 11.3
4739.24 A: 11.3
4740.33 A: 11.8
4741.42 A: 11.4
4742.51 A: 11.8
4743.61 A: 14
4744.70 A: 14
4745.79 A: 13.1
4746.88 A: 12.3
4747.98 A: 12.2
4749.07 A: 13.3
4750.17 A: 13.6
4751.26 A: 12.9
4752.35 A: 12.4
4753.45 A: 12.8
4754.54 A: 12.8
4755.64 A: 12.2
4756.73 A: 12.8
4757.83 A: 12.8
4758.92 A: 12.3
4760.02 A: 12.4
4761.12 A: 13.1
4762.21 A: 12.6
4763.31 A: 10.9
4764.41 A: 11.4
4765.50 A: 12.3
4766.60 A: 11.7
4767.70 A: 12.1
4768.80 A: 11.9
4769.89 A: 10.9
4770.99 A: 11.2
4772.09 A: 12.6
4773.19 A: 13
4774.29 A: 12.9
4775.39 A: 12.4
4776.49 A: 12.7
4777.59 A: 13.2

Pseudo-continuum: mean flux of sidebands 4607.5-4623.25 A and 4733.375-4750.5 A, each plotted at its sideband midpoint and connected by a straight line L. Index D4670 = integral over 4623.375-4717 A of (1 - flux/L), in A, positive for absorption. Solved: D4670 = 1.0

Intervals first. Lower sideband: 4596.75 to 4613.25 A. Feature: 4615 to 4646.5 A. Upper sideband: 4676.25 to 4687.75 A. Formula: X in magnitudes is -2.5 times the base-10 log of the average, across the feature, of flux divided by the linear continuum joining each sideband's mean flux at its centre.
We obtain 0.064 mag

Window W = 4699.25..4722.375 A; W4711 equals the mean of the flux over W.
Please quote 11.9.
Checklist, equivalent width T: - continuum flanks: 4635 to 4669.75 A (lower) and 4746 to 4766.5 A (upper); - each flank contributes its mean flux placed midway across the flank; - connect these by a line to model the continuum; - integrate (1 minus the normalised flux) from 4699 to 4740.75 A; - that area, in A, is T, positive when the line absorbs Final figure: 1.4 A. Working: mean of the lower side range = 11.9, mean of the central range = 11.9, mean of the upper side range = 12.5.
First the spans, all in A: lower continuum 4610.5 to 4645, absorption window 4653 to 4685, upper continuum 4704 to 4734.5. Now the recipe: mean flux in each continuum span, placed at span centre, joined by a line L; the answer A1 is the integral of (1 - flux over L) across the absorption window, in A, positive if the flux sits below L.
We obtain -1.0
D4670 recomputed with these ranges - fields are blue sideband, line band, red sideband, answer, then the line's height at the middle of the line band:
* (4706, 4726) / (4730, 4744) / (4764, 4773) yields 0.2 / 11.9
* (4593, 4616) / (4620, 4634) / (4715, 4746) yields 0.8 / 12.1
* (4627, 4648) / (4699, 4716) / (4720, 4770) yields -0.3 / 11.8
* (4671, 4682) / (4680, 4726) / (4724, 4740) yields -1.0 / 11.7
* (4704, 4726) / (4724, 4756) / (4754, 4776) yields -0.6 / 12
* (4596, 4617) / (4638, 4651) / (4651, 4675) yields 1.1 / 12.3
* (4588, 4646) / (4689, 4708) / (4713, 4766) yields -0.3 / 12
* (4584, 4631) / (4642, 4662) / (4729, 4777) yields 0.3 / 12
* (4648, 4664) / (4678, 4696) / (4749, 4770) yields 0.9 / 12.3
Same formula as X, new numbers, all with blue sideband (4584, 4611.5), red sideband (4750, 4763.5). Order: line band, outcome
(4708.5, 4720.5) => 0.07 mag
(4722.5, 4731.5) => 0.05 mag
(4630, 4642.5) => 0.07 mag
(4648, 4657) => -0.01 mag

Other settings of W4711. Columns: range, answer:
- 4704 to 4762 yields 12.1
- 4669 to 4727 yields 12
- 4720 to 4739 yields 11.8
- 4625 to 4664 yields 11.7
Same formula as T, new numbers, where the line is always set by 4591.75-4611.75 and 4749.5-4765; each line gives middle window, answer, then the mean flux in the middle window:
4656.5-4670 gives 0.1 A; 12.2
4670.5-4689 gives 0.7 A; 11.9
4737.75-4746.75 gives 0.1 A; 12.4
